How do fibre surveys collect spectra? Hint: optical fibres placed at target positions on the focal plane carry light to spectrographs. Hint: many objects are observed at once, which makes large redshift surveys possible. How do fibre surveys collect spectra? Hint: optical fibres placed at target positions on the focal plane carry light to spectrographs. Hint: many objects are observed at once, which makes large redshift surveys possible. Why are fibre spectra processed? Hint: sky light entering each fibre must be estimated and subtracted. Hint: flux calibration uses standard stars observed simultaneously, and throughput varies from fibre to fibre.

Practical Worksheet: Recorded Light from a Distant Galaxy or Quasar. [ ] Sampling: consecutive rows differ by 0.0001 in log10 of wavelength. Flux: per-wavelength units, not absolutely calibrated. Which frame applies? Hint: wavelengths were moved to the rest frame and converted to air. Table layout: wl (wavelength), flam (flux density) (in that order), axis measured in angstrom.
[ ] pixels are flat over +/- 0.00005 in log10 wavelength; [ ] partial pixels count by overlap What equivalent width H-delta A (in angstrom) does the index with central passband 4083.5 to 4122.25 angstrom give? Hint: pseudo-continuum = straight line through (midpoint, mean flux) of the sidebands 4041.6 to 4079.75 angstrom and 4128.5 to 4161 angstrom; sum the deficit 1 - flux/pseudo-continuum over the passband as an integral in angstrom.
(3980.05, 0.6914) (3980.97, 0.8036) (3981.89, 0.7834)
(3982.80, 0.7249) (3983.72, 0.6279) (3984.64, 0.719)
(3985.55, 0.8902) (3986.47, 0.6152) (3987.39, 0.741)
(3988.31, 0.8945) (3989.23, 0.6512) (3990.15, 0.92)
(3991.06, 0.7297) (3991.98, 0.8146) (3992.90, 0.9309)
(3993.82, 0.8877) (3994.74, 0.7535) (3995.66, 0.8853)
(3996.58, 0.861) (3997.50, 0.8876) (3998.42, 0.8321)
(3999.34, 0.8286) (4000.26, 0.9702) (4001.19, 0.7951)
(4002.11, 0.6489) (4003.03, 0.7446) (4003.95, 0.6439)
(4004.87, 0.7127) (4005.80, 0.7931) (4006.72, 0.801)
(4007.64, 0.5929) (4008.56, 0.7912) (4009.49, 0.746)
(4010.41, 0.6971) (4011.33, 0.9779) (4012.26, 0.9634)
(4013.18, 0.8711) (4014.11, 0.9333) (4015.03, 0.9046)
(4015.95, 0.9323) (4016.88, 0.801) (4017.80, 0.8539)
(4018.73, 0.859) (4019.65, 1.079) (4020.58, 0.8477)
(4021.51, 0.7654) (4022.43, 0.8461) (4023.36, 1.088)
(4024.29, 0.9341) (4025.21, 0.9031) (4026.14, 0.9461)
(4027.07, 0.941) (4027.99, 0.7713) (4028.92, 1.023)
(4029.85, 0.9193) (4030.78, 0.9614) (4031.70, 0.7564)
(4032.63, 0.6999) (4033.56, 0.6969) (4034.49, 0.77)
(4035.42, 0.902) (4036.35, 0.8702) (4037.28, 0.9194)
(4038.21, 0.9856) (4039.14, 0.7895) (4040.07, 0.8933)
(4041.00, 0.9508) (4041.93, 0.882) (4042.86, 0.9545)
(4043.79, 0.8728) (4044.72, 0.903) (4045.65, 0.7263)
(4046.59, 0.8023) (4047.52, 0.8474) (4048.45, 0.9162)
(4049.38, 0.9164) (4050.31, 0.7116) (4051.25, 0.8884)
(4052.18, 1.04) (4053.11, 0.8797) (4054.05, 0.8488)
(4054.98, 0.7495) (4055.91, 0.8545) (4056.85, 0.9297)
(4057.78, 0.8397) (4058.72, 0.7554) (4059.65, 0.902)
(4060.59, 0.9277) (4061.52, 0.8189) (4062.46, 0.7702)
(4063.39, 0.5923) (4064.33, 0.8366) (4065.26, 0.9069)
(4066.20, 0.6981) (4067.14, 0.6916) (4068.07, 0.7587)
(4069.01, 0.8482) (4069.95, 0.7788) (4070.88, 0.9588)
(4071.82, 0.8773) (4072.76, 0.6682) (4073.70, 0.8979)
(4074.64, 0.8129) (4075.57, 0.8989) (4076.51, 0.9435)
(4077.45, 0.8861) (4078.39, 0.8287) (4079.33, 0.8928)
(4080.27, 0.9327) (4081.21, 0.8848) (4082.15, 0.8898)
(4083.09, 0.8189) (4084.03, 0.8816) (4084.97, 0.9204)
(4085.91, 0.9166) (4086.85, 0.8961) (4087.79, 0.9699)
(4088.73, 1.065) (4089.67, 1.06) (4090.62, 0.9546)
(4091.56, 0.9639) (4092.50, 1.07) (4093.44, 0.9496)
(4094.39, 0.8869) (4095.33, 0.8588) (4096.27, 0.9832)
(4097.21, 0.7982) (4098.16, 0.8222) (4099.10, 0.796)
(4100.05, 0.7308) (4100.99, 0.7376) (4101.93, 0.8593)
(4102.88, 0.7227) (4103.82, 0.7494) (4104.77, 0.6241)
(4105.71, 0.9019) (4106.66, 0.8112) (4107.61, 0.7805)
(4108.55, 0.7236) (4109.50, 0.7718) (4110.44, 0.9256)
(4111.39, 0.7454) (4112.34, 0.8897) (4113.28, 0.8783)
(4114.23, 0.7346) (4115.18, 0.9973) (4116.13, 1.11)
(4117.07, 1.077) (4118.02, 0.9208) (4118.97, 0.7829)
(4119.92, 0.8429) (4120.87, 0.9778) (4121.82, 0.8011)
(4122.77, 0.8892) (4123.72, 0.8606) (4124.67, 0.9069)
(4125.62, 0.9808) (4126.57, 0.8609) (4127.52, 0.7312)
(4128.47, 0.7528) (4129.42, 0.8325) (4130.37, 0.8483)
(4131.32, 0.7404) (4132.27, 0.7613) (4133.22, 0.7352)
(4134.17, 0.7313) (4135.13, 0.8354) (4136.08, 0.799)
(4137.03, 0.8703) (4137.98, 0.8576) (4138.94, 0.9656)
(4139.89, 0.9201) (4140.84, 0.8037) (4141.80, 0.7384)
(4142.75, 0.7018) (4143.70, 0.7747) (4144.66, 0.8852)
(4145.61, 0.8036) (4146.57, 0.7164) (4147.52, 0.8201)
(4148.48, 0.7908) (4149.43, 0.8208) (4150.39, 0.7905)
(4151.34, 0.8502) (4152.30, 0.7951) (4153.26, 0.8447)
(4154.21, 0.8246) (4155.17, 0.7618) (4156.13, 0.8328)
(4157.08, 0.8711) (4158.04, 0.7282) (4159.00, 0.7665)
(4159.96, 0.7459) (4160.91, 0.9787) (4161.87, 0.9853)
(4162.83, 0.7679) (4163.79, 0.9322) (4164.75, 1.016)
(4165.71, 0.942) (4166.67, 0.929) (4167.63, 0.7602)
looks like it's -2.4 angstrom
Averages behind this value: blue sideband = 0.842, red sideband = 0.807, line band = 0.875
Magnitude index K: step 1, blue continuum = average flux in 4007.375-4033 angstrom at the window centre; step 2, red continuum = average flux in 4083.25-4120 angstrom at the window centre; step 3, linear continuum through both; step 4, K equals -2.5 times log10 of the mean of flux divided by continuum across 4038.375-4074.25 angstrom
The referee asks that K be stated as 0.04 mag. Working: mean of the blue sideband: 0.875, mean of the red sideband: 0.874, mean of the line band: 0.84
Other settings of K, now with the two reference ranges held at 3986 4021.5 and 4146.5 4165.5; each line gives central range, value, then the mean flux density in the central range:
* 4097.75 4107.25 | 0.07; 0.775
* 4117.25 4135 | 0.00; 0.835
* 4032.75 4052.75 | -0.05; 0.866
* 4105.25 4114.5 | 0.02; 0.818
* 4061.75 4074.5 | 0.05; 0.792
